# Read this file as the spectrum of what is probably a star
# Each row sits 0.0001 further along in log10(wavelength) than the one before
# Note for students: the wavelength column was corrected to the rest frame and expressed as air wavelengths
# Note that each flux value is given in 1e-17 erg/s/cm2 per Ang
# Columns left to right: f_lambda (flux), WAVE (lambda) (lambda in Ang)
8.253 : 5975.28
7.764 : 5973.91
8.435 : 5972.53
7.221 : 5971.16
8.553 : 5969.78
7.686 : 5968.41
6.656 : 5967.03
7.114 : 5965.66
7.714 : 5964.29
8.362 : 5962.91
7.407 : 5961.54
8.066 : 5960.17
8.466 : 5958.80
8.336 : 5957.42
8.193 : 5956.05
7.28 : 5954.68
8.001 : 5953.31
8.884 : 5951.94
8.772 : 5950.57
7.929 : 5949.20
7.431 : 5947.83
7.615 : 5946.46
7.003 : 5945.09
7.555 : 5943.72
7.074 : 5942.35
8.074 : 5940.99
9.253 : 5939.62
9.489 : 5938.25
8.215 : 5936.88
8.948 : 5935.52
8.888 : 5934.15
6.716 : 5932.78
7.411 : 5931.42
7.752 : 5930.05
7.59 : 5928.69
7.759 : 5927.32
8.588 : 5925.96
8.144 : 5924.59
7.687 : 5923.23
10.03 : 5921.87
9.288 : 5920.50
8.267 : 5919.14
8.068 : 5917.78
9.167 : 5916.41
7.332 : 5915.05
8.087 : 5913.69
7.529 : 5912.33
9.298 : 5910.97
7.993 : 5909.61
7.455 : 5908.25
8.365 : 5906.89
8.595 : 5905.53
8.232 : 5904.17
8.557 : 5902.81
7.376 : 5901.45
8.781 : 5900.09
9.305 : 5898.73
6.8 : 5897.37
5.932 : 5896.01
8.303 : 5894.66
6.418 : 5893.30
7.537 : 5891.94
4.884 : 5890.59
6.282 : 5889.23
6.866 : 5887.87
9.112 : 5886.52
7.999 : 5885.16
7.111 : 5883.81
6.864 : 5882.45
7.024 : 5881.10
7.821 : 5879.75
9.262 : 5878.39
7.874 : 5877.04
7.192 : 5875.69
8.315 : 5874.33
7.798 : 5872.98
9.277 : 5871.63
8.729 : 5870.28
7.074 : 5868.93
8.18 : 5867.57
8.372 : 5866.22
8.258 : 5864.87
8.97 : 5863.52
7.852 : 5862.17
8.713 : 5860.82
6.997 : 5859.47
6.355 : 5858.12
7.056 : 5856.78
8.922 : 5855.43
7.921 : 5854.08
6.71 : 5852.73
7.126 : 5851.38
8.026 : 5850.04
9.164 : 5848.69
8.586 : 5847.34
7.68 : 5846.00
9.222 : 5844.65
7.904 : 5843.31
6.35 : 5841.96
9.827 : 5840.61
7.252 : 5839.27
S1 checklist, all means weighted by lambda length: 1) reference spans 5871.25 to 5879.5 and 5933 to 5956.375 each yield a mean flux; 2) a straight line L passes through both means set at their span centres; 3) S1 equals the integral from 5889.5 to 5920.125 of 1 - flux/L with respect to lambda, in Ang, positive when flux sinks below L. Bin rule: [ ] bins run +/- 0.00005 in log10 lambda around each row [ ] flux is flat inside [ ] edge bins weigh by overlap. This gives 1.3 Ang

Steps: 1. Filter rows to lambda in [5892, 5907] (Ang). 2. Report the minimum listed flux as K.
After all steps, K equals 5.932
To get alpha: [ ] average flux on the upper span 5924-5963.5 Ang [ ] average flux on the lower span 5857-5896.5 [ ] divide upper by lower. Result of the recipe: 1.1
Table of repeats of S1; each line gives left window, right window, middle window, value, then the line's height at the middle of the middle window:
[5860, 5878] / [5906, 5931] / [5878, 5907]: 2.3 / 8.22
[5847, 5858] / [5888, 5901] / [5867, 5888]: -1.5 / 7.42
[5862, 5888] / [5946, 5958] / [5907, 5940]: -1.0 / 8.05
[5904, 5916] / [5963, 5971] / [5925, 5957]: -0.8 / 7.83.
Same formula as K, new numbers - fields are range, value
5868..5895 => 4.884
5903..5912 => 7.455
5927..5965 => 6.716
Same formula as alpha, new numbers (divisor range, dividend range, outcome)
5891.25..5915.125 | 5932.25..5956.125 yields 1.02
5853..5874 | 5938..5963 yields 1.00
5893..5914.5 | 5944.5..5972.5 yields 0.99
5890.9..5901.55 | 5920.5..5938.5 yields 1.10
